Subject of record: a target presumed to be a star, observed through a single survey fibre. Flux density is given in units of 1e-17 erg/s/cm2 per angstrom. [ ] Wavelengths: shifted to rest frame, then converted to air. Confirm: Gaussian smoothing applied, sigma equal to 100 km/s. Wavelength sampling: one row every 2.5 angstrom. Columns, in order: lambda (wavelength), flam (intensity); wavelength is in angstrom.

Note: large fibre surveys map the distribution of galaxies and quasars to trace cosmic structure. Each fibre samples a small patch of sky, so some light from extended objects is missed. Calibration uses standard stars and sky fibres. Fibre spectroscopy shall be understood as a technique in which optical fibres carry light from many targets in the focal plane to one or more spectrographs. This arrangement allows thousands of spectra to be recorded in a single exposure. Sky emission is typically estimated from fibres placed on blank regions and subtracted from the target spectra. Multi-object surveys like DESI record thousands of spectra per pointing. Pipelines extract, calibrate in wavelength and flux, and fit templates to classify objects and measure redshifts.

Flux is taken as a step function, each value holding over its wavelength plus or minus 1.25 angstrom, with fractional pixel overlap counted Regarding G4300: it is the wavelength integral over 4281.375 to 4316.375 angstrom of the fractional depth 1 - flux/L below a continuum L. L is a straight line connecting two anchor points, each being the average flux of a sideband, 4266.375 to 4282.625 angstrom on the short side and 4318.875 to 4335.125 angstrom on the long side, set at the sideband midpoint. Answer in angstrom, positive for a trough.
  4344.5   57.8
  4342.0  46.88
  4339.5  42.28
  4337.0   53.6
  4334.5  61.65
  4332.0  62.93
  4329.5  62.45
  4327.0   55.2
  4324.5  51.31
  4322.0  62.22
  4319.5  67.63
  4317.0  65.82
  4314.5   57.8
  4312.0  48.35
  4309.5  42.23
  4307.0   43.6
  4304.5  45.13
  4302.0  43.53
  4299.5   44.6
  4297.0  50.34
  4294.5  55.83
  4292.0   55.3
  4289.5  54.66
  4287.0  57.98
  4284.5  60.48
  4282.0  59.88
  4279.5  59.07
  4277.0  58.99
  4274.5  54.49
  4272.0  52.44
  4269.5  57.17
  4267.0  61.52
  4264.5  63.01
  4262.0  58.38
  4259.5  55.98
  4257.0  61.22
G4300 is 4.3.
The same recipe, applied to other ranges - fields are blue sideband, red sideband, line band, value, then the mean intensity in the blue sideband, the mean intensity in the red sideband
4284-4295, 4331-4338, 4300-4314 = 3.0 angstrom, 56.7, 59.5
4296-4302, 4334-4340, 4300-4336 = -3.6 angstrom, 46.5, 52.6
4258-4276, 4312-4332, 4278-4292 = 0.0 angstrom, 57.6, 59.8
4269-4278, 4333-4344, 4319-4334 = -2.1 angstrom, 55.6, 51.8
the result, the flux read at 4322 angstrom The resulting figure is 62.22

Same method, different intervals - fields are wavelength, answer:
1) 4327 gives 55.2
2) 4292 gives 55.3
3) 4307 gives 43.6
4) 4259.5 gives 55.98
